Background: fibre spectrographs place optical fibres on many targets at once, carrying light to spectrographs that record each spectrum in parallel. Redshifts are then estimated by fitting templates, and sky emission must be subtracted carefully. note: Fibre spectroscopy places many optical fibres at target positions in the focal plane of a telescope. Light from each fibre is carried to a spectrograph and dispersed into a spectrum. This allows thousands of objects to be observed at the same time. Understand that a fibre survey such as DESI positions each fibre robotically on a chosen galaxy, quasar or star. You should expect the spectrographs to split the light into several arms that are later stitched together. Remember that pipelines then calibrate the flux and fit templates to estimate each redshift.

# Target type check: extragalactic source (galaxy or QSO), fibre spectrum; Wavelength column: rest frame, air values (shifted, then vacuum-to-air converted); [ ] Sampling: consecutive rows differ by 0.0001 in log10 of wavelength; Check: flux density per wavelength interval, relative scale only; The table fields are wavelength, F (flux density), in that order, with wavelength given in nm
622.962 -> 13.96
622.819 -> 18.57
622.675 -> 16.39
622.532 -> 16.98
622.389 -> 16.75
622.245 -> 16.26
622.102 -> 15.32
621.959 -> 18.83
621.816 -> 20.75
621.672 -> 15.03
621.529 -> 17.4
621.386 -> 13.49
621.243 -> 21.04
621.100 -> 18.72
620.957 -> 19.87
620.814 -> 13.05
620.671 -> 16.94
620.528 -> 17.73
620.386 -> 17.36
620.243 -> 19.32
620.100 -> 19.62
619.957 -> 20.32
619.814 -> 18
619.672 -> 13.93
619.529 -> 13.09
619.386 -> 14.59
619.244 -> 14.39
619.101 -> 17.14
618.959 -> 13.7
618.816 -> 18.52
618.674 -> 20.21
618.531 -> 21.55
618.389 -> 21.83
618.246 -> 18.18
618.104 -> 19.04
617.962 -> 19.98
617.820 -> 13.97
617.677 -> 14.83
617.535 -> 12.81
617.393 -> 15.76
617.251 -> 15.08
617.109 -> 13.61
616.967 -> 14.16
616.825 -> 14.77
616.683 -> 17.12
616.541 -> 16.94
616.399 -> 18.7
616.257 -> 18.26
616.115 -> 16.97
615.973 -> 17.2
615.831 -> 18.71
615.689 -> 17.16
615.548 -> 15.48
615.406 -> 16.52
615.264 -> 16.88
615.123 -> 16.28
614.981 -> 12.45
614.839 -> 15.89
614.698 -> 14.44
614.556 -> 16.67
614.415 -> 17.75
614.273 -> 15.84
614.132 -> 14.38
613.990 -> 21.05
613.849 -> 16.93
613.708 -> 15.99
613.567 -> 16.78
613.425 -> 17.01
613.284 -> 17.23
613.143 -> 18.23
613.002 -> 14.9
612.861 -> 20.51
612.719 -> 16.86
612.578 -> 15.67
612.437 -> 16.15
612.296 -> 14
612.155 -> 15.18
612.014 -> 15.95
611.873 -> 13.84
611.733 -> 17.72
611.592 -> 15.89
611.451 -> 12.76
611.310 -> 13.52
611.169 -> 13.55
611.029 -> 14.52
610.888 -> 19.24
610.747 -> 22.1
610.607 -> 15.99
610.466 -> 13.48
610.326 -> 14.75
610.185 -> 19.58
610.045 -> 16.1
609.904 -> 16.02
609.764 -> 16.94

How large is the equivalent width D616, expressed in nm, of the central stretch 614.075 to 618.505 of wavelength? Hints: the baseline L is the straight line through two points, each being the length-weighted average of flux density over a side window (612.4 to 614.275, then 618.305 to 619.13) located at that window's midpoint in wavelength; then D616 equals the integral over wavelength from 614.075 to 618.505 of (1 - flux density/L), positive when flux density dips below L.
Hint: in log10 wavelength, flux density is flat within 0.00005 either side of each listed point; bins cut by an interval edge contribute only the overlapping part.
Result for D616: 0.40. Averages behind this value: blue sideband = 17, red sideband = 18.9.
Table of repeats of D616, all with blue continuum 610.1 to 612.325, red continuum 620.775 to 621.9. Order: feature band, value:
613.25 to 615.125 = 0.00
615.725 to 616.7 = -0.06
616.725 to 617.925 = 0.16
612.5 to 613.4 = -0.06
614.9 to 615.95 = 0.02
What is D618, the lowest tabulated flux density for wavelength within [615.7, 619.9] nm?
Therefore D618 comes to 12.81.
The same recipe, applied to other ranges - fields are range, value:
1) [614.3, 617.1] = 12.45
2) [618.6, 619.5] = 13.7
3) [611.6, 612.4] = 13.84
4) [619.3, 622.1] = 13.05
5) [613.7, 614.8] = 14.38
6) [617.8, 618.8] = 13.97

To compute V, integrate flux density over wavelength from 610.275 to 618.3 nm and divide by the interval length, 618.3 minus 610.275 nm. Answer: 16.2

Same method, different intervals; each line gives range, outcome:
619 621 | 16.7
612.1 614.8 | 16.6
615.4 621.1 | 16.9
